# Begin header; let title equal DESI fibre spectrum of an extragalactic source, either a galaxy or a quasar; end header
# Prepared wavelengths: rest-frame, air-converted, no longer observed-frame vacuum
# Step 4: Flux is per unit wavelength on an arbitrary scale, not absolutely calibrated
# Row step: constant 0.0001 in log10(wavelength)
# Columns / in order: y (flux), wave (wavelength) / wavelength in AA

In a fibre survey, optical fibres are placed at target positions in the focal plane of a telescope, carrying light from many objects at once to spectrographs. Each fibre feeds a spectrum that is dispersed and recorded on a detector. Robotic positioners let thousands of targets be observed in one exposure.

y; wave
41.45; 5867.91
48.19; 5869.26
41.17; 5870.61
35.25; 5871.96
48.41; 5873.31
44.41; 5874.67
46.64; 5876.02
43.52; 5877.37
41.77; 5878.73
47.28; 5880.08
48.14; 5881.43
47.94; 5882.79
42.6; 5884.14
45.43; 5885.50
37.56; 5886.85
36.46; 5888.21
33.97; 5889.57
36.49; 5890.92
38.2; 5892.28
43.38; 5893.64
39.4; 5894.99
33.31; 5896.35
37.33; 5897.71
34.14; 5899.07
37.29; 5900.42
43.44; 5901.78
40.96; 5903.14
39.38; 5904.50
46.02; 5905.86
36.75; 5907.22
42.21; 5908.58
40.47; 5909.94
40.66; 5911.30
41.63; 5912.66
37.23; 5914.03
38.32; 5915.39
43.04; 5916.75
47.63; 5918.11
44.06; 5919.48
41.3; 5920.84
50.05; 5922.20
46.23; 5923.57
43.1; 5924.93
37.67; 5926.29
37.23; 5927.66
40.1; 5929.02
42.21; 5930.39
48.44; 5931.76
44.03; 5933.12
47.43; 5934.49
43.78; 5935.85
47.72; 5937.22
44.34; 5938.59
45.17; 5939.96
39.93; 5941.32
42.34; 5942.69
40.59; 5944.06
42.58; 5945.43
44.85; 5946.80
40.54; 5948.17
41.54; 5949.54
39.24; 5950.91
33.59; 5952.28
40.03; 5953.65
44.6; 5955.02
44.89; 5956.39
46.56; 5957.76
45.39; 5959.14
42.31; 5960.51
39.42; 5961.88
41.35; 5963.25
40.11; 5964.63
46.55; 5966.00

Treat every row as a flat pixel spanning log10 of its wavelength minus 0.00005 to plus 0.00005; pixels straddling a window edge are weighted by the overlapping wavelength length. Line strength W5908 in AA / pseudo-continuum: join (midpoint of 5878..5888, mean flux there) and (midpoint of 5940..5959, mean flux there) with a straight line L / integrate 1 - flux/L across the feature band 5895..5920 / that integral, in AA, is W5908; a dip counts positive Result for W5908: 1.8 AA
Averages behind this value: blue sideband 44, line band 40.2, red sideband 41.9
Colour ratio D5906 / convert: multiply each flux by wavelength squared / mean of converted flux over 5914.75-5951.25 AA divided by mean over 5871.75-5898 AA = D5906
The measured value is 1.06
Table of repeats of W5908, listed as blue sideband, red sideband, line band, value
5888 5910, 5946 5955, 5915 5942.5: -2.7 AA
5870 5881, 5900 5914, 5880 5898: 0.9 AA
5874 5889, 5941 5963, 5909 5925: 0.0 AA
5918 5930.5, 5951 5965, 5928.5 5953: -0.2 AA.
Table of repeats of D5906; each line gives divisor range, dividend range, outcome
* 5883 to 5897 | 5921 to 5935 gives 1.13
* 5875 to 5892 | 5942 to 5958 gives 1.01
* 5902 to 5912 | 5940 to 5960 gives 1.04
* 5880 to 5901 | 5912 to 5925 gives 1.10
